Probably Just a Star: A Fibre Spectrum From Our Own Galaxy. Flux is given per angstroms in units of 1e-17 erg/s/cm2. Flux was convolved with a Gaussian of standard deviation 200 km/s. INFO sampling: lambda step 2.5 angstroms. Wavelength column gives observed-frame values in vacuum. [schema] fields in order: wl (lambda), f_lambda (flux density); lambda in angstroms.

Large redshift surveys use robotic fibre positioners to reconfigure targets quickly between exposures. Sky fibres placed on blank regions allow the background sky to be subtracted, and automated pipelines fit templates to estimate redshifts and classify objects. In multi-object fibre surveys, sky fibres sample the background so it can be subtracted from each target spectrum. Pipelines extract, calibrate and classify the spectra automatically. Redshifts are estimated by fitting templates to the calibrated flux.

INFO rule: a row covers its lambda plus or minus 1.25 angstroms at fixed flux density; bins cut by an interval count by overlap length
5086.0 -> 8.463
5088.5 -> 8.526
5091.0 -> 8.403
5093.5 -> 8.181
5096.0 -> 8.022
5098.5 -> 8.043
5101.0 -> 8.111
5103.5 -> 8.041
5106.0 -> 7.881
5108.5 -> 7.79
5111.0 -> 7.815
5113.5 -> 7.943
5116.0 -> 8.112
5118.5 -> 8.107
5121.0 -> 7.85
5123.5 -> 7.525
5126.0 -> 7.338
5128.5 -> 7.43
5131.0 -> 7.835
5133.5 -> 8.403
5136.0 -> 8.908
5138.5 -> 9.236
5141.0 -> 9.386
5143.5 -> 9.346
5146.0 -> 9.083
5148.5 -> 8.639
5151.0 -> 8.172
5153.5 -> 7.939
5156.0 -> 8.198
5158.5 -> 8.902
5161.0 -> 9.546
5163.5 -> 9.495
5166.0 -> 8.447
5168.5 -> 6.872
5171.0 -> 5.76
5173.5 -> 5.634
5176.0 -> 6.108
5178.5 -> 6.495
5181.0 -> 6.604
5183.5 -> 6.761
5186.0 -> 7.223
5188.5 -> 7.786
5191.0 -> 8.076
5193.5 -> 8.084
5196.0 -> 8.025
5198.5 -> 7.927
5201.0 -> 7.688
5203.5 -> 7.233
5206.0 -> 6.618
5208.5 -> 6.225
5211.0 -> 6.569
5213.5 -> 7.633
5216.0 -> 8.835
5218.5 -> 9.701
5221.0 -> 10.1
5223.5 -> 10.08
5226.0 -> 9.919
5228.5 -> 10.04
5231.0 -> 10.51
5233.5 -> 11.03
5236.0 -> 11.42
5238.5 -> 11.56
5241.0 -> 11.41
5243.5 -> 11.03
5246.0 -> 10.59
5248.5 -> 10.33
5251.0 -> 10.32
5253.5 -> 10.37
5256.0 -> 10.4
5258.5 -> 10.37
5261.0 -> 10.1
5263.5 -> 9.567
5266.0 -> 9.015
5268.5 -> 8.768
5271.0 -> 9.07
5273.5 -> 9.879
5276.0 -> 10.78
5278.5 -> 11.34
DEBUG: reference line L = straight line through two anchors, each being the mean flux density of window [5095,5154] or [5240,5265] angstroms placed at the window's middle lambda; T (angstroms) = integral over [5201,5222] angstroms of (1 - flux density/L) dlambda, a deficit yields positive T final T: 4.1 angstroms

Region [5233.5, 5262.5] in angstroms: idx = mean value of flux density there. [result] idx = 10.7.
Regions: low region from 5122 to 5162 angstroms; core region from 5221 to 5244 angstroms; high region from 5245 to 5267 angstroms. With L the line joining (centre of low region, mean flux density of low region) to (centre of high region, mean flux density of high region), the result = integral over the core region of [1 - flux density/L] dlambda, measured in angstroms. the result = -2.21 angstroms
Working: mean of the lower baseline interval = 8.48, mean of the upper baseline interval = 10.1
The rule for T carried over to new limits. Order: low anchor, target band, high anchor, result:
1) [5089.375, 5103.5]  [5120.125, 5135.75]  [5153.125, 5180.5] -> 0.1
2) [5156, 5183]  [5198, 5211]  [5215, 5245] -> 3.0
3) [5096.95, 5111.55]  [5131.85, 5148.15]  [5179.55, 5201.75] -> -2.5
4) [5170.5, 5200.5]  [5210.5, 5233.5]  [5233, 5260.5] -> -0.3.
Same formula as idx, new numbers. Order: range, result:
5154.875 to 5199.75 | 7.55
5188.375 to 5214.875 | 7.43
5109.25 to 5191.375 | 7.91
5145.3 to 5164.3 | 8.72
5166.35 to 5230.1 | 7.71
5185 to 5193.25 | 7.76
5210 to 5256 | 10.1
